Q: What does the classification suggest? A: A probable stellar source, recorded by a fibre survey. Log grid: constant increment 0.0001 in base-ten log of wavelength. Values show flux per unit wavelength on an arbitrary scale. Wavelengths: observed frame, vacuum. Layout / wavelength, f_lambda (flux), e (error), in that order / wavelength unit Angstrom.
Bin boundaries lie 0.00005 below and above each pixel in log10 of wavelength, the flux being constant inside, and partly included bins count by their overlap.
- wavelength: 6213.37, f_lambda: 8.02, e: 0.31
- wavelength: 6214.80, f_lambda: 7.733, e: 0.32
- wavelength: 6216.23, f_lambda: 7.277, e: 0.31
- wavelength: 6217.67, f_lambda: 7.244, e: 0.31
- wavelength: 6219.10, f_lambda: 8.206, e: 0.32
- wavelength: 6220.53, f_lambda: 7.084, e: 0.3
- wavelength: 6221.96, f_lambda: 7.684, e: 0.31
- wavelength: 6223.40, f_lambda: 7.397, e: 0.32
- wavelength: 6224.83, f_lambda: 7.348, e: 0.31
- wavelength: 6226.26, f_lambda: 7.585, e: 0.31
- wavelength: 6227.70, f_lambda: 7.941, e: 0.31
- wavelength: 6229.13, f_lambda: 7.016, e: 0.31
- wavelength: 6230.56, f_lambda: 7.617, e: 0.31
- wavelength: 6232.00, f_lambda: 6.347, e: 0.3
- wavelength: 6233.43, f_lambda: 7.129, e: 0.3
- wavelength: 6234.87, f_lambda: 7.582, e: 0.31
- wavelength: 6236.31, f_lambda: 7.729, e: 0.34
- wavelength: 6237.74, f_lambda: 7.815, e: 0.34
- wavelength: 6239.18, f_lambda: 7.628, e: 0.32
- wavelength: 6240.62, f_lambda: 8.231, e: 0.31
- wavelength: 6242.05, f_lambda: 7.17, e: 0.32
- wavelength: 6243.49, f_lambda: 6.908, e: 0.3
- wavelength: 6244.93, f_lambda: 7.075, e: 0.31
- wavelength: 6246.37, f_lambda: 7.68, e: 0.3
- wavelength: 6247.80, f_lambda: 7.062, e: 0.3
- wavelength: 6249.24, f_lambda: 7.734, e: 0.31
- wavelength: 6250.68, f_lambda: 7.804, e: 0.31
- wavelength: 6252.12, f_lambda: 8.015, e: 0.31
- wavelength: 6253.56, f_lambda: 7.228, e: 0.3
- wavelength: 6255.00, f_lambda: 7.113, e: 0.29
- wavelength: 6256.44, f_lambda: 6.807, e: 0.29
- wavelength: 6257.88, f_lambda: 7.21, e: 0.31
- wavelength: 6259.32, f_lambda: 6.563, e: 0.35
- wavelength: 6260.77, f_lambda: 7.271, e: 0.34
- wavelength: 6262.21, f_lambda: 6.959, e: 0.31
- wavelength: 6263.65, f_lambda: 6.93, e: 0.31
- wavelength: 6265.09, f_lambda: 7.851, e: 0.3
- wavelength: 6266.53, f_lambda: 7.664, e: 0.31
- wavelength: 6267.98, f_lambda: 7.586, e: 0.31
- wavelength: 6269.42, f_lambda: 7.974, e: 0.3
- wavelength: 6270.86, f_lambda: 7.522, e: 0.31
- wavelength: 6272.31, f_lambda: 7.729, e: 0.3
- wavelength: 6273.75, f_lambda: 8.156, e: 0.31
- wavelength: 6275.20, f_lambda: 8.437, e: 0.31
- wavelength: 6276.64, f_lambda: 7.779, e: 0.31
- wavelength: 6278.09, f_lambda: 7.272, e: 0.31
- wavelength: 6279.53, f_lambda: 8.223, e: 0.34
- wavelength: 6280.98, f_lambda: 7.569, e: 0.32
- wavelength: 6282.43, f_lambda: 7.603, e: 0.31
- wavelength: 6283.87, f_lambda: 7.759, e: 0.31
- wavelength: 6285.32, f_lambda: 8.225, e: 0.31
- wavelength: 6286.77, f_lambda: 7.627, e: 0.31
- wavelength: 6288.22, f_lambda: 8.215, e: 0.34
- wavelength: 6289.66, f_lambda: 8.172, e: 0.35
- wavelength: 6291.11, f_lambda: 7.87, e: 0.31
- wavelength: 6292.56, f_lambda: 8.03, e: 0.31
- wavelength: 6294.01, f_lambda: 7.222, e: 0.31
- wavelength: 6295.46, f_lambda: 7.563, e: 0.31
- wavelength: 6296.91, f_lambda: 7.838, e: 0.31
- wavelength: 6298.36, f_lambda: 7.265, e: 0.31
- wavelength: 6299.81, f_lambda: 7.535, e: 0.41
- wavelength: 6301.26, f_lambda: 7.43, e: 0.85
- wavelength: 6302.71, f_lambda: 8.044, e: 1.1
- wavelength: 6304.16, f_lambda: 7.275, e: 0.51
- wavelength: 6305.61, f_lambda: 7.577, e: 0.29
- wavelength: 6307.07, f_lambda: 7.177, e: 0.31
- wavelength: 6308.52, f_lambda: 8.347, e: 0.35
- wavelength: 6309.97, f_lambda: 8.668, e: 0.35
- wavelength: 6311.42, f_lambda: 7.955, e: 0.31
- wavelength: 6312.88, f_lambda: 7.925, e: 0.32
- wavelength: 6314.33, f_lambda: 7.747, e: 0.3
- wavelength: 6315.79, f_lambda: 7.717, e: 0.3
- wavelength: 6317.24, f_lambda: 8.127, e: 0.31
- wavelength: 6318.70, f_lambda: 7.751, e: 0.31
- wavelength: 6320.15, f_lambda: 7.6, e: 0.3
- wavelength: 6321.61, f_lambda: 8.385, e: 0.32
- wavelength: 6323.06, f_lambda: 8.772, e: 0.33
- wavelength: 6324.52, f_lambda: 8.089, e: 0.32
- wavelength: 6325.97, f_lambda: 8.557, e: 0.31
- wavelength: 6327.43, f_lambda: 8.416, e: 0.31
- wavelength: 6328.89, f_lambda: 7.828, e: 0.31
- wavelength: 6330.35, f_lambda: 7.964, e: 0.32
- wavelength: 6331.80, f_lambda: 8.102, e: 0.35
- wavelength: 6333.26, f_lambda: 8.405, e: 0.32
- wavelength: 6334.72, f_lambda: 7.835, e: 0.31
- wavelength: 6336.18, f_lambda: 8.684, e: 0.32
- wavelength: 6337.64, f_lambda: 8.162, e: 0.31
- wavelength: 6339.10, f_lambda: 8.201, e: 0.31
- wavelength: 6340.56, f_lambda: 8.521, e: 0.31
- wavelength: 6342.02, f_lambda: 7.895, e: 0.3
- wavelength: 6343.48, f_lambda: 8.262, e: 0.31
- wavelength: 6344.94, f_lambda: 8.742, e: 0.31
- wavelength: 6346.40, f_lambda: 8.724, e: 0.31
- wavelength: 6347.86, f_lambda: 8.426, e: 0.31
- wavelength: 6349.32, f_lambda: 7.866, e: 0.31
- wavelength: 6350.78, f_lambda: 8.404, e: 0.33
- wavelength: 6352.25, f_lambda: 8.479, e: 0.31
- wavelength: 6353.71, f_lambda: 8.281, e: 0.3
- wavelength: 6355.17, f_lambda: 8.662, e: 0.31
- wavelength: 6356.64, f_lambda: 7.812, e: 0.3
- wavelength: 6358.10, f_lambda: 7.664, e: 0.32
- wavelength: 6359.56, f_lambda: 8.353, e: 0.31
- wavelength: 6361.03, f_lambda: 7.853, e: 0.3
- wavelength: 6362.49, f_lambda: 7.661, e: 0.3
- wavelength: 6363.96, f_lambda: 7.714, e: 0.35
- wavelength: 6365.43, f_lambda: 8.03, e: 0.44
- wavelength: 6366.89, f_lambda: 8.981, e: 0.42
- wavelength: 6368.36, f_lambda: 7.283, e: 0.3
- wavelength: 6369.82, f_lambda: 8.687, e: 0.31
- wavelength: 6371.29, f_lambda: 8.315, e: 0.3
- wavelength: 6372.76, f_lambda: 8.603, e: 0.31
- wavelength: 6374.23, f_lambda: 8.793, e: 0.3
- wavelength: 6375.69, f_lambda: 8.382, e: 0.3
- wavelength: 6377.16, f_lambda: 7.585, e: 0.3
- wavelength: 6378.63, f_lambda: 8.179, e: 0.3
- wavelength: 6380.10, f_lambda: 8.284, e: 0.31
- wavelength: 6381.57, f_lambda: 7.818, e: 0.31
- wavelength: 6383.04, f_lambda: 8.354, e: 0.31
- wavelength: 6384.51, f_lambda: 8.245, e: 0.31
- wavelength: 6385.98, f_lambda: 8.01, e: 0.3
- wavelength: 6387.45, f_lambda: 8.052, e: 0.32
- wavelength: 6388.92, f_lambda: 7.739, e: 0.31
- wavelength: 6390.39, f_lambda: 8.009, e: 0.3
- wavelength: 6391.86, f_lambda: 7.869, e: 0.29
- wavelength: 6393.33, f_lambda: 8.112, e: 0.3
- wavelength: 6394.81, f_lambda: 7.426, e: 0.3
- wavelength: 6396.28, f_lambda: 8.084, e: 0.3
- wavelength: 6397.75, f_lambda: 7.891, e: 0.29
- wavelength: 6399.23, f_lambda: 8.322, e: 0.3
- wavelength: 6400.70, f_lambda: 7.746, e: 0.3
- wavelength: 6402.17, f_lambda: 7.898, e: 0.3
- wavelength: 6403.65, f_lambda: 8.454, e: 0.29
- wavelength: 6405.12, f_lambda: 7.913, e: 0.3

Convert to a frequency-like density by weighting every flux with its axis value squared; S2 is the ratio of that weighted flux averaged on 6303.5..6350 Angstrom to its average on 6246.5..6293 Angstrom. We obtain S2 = 1.08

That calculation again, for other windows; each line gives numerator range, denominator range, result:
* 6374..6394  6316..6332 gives 1.01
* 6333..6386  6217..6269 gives 1.15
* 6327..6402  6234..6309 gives 1.10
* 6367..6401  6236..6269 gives 1.14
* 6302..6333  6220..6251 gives 1.11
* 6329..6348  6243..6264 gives 1.18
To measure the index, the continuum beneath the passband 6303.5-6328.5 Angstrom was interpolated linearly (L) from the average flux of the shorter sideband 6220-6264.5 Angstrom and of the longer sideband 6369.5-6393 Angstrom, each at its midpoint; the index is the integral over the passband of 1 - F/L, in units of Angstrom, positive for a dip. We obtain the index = -0.7 Angstrom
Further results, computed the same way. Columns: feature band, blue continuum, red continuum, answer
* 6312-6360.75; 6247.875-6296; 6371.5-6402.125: -1.94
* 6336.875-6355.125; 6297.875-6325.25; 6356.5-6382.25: -0.74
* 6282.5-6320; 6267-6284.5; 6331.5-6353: 0.94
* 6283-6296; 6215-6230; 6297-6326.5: -0.10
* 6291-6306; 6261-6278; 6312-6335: 0.56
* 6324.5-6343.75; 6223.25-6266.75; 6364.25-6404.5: -0.91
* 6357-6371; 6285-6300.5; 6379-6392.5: -0.08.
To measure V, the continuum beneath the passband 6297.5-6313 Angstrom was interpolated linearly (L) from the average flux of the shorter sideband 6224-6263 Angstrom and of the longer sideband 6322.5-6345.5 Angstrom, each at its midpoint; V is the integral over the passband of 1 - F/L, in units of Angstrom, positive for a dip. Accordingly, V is 0.5 Angstrom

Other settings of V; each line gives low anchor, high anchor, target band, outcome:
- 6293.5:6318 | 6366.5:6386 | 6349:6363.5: -0.01 Angstrom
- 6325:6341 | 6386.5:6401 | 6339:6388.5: -0.76 Angstrom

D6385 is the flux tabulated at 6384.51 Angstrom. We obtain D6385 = 8.245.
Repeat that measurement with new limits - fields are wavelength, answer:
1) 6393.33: 8.112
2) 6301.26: 7.43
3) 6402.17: 7.898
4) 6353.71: 8.281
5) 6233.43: 7.129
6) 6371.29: 8.315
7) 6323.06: 8.772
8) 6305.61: 7.577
